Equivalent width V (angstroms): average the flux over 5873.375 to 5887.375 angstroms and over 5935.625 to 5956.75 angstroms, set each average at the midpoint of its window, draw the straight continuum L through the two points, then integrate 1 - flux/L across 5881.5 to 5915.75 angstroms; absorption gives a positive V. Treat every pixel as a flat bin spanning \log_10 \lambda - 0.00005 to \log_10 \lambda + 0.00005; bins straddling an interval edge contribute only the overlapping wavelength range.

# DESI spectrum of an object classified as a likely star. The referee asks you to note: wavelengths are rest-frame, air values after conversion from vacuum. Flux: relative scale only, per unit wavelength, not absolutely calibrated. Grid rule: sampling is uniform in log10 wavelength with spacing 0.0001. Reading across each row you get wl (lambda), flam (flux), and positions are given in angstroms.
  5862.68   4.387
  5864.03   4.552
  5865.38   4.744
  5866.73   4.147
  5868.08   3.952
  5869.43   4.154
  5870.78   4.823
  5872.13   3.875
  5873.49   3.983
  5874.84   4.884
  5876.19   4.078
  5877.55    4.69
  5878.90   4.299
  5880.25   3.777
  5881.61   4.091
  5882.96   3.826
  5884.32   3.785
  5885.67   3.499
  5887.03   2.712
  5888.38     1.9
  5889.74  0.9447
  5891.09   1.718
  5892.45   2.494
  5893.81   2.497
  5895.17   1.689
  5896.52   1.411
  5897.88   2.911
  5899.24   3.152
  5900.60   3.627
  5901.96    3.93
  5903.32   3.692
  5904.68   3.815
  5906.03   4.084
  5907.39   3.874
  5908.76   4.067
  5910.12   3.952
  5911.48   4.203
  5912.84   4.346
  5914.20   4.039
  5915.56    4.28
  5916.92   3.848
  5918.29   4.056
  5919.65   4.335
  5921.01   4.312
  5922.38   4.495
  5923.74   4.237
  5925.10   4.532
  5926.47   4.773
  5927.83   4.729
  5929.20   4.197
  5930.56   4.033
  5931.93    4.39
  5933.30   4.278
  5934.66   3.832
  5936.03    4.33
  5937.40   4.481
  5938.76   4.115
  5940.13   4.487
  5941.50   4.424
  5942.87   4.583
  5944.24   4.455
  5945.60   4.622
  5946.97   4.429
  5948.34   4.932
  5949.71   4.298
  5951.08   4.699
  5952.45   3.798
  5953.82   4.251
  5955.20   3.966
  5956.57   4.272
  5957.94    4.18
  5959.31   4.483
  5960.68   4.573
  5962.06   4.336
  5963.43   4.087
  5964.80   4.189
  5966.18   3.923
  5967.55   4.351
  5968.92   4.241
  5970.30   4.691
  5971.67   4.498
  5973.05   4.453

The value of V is 7.4 angstroms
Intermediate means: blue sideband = 3.99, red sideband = 4.39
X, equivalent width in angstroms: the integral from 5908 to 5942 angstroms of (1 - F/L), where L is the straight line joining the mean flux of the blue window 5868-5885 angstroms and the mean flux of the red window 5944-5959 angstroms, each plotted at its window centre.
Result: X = 0.2 angstroms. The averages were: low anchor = 4.18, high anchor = 4.36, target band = 4.27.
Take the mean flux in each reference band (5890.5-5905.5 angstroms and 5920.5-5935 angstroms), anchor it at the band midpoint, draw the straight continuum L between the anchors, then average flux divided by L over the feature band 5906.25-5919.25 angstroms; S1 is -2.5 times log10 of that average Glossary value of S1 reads -0.142 mag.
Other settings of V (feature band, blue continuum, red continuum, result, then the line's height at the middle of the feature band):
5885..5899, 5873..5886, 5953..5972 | 6.5 angstroms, 4.14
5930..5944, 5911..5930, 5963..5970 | -0.1 angstroms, 4.27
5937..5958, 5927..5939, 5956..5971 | -0.4 angstroms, 4.29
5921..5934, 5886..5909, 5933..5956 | -2.1 angstroms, 3.81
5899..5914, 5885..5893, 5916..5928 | -2.6 angstroms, 3.34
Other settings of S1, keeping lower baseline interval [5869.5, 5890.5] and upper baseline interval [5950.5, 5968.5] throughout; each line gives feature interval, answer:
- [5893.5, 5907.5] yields 0.215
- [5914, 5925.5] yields -0.074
